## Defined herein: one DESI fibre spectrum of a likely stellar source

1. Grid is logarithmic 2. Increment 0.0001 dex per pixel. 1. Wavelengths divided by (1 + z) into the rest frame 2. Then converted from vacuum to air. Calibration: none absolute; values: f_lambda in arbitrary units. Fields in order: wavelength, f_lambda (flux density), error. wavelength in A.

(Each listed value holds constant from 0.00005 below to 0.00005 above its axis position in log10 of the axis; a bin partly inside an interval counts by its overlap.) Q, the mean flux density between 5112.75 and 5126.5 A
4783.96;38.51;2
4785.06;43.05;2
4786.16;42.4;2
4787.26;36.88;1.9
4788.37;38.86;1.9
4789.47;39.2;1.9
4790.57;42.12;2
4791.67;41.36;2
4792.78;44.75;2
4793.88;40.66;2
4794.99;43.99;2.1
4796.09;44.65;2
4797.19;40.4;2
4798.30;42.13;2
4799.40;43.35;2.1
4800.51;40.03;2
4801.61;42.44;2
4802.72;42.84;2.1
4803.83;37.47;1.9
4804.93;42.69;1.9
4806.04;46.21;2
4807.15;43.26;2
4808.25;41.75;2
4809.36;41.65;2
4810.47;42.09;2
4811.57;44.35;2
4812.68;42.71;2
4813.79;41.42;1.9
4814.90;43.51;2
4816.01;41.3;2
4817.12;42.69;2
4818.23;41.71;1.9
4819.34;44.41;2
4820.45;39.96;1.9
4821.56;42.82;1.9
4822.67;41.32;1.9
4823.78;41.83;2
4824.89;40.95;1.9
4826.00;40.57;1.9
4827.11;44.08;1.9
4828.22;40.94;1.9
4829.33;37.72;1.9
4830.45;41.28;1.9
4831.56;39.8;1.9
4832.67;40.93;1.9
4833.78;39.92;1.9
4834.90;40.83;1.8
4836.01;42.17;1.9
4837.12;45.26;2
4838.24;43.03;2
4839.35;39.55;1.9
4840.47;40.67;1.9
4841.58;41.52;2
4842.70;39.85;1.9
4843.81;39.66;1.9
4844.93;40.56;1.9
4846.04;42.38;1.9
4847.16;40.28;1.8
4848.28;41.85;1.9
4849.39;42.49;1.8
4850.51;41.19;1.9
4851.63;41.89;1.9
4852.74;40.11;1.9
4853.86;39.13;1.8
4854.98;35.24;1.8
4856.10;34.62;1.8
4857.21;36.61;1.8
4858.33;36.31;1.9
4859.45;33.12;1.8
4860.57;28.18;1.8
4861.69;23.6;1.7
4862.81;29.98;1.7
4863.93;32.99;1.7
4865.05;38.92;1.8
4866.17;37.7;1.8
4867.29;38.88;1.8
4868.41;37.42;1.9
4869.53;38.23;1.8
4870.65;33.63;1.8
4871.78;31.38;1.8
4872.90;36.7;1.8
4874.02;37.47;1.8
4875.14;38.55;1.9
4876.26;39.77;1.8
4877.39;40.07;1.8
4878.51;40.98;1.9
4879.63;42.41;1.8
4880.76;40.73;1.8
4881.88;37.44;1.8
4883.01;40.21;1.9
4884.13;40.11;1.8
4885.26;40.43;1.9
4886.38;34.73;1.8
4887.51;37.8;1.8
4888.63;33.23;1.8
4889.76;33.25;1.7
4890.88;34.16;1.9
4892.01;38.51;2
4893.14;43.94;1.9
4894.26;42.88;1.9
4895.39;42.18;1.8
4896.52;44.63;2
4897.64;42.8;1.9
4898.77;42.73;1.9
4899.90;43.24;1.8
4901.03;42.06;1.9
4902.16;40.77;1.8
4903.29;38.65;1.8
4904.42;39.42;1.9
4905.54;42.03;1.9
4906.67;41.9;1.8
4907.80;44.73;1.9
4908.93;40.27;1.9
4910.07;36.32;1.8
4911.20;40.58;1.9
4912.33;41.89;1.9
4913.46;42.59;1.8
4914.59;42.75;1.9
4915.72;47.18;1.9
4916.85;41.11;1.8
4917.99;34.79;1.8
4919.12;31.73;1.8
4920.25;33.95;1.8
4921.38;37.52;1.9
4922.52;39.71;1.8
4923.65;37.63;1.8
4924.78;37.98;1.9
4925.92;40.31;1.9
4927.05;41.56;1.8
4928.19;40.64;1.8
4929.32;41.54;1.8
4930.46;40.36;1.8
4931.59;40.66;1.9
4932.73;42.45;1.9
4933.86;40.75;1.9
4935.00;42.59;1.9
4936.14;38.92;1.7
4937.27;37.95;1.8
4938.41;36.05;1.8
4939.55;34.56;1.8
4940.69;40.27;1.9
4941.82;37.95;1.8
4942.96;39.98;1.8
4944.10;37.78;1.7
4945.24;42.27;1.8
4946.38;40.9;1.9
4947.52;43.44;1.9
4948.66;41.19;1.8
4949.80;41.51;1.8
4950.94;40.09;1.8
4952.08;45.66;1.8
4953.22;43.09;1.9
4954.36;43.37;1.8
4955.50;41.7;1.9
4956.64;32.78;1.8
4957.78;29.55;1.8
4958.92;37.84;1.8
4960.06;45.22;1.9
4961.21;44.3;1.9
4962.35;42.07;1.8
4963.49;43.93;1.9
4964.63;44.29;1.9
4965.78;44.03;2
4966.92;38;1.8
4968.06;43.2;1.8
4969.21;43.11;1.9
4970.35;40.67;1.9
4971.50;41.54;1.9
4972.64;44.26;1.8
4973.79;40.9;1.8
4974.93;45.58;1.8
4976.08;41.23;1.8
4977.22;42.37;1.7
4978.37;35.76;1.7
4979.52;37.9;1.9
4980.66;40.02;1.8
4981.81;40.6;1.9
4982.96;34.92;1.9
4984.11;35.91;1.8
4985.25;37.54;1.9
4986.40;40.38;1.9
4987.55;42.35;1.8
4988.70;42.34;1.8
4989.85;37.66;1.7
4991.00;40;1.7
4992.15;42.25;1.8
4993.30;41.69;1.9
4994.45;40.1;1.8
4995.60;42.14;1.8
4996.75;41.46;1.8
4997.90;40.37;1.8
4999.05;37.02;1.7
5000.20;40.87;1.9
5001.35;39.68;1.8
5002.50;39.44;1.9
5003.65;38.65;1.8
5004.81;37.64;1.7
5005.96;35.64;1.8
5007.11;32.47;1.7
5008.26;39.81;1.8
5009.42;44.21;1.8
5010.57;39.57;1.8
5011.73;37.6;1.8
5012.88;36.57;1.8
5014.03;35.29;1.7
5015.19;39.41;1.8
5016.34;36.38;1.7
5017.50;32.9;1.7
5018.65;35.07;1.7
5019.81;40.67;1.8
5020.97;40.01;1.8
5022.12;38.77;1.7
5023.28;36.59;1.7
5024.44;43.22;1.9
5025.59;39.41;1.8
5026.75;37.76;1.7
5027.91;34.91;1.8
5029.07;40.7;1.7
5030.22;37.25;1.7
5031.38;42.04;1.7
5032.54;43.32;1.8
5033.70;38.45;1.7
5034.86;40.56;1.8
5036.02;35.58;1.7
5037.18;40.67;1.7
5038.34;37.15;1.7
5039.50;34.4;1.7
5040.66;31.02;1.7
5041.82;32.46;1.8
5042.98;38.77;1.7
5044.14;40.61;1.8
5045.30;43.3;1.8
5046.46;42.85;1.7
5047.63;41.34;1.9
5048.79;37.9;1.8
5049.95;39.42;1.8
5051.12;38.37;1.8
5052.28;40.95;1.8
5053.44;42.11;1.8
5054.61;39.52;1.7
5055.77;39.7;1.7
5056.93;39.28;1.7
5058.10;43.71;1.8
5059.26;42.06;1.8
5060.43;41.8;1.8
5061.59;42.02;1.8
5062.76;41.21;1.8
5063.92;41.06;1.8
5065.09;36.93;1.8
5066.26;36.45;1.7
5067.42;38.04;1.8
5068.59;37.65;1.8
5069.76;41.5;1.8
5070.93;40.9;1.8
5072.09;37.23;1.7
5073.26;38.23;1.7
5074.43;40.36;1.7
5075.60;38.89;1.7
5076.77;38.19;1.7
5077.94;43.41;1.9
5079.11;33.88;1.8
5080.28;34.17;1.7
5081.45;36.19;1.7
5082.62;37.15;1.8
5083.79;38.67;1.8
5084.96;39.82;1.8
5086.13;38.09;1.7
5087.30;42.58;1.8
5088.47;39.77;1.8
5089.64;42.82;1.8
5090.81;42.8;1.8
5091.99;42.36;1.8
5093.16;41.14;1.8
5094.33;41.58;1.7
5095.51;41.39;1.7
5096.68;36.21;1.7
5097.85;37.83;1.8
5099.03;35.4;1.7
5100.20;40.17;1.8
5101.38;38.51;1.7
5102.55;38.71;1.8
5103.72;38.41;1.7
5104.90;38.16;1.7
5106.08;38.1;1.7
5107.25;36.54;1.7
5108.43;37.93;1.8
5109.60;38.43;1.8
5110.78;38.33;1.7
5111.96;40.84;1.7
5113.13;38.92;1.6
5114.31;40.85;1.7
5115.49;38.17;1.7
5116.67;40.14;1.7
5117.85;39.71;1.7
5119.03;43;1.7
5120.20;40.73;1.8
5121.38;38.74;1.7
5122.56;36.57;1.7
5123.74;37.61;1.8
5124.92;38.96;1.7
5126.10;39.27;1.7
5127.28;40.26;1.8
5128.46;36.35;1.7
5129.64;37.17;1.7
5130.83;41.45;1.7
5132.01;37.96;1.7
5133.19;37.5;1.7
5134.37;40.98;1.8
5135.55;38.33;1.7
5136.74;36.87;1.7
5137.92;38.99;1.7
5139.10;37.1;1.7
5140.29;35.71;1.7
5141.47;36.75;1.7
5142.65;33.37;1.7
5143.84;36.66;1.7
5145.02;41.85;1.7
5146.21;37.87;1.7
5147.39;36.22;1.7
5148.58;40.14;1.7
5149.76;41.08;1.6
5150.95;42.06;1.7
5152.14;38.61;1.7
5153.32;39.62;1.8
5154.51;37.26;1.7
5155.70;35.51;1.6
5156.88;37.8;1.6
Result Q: 39.4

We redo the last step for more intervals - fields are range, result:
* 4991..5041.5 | 38.6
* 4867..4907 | 39.3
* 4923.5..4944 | 39.6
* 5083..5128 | 39.4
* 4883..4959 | 39.8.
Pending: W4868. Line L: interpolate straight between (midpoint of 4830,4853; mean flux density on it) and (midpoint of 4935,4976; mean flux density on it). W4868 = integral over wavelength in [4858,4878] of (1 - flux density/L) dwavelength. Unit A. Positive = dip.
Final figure 2.9 A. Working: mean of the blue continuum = 41.2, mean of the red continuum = 40.8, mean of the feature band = 35.2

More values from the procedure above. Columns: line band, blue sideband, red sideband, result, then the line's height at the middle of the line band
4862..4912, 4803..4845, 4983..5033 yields 2.22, 40.7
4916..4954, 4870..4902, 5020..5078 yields -0.46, 39.2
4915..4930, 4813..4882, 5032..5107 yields 0.10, 39.2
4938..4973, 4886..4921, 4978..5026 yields -1.30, 39.3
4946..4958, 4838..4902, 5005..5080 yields -0.61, 38.6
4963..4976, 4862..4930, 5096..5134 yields -1.23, 38.9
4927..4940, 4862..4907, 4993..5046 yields -0.39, 38.7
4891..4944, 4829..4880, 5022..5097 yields -2.13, 38.7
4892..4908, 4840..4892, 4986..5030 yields -1.78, 37.9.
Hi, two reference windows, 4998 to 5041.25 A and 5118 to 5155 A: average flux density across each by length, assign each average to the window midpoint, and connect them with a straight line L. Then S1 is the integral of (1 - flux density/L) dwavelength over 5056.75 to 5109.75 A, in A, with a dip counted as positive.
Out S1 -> -1.22 A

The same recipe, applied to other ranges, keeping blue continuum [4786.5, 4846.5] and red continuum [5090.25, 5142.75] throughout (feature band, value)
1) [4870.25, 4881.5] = 0.8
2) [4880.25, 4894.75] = 1.0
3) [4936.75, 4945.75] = 0.5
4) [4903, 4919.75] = 0.1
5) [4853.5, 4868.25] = 2.5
